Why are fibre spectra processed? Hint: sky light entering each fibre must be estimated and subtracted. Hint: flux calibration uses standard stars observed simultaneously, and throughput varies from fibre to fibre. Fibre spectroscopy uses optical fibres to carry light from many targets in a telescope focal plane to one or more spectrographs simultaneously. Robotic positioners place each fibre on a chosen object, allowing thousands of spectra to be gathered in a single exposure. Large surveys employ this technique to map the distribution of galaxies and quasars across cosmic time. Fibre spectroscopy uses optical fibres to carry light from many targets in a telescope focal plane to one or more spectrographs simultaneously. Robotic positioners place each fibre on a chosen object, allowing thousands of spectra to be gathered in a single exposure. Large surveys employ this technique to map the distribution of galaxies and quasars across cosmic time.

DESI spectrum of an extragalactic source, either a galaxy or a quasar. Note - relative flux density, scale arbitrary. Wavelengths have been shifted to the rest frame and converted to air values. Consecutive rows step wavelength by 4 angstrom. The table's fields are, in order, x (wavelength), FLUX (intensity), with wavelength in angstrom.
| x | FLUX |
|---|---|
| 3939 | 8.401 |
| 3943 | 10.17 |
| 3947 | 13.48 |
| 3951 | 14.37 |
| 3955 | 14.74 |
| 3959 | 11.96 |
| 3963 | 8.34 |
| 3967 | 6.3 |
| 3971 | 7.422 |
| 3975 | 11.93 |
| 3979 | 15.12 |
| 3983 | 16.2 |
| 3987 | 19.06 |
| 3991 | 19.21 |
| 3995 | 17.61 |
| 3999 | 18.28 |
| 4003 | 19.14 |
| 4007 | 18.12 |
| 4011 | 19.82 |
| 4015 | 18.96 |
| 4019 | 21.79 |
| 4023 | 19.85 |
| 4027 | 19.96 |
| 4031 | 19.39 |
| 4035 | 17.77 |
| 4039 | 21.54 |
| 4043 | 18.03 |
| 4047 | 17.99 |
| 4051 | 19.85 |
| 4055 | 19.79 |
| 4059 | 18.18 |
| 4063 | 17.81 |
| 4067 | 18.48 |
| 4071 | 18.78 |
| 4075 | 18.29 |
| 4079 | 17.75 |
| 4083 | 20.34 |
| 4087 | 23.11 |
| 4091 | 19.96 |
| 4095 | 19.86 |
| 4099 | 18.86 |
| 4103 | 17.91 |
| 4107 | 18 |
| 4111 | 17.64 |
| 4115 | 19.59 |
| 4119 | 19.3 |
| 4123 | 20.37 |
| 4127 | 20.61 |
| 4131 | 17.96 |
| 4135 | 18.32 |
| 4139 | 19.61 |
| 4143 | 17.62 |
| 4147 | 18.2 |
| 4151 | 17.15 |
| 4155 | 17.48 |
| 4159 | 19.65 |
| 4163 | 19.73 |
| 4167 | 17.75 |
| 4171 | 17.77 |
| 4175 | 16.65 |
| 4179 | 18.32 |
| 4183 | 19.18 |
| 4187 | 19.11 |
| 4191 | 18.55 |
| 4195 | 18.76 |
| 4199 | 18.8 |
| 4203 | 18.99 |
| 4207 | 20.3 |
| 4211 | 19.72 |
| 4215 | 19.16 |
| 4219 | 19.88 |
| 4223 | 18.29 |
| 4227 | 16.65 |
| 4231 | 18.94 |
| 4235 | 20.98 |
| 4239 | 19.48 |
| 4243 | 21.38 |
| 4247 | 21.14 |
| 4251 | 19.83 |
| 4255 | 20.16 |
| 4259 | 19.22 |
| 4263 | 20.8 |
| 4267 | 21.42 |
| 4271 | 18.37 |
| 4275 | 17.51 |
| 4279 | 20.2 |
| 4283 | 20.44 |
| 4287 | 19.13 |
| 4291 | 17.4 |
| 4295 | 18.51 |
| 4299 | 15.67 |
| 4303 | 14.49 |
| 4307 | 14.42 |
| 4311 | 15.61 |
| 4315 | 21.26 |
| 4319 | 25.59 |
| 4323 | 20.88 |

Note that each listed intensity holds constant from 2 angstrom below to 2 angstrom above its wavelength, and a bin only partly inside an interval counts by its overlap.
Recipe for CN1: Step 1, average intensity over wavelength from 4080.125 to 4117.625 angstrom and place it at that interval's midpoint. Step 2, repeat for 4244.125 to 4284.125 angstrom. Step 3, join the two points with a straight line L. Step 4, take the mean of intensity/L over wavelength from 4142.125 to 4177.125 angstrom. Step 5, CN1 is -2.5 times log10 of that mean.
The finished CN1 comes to 0.09 mag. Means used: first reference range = 19.4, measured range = 18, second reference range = 19.9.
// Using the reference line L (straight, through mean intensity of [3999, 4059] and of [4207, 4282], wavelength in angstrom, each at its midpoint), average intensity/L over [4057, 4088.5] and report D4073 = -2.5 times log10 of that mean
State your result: 0.022 mag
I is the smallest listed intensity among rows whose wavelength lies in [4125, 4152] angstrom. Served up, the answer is 17.15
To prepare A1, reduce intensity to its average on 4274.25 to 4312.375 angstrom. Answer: 17.4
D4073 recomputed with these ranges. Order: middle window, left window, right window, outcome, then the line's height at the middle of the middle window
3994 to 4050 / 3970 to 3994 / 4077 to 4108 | -0.15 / 16.8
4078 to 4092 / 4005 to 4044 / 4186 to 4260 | -0.05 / 19.5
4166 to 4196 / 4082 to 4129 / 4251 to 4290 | 0.08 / 19.6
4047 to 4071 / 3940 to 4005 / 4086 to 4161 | -0.12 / 16.8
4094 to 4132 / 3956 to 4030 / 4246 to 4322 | -0.10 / 17.3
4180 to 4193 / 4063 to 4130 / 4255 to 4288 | 0.03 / 19.5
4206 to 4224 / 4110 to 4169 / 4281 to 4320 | -0.06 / 18.4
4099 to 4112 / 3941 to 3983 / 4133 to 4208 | -0.11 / 16.4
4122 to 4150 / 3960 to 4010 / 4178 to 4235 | -0.07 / 17.6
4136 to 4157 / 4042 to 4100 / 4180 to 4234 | 0.06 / 19.1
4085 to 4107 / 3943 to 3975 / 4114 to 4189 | -0.20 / 16.4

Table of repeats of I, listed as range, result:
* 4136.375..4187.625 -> 16.65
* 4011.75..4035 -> 17.77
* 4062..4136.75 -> 17.64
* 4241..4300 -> 15.67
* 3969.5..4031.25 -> 7.422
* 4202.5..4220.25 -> 18.99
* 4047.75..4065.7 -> 17.81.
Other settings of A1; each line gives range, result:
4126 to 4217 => 18.6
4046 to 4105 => 19.1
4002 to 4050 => 19.4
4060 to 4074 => 18.3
